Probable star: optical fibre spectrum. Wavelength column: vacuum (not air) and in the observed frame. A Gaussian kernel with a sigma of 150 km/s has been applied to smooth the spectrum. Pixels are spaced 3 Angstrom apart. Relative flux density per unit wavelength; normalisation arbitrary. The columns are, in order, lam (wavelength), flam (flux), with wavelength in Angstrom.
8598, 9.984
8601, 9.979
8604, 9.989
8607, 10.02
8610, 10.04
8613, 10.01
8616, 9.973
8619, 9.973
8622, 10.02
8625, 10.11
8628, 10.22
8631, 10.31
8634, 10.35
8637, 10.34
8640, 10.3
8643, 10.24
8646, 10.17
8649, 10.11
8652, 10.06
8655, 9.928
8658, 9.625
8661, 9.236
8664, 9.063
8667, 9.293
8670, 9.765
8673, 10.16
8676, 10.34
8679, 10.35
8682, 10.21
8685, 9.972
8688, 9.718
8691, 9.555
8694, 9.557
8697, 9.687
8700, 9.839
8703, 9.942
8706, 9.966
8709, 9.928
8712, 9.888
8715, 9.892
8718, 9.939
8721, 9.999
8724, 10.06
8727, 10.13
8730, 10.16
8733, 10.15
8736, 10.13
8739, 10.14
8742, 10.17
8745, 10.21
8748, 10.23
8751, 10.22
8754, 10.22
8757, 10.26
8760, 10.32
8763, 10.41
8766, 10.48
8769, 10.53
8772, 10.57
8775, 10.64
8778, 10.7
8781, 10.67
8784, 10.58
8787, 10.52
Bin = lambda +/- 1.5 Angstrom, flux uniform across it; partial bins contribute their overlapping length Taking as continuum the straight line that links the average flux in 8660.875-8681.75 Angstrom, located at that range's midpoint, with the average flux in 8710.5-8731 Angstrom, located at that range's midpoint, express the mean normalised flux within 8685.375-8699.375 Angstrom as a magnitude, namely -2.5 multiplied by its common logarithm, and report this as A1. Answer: 0.02 mag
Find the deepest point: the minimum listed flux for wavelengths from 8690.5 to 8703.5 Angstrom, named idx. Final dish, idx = 9.555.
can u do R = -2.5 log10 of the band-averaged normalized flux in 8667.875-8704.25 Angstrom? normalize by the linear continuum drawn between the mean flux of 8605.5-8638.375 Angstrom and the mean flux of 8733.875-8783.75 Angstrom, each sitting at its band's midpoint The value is 0.04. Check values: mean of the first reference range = 10.1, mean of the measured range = 9.91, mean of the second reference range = 10.4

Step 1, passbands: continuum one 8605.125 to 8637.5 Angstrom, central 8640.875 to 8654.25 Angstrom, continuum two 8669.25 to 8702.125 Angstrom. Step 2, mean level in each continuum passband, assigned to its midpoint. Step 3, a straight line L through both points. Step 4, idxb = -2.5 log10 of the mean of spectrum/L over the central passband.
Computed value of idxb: -0.011 mag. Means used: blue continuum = 10.1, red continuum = 9.93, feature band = 10.1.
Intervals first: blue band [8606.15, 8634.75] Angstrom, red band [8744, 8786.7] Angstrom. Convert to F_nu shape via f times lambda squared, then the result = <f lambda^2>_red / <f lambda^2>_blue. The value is 1.07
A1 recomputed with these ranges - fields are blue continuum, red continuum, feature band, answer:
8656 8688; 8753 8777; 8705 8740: 0.01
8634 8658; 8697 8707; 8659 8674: 0.06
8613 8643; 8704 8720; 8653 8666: 0.07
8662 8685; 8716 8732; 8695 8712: 0.01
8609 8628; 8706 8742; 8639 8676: 0.02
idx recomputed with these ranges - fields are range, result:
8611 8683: 9.063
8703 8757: 9.888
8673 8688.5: 9.718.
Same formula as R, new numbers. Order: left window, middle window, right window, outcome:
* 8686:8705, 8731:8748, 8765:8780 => 0.006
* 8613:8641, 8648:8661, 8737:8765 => 0.037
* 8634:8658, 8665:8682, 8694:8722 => 0.005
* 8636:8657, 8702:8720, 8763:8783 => 0.047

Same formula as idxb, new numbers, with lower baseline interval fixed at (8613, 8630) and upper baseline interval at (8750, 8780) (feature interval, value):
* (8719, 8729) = 0.03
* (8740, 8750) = 0.02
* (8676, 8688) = 0.01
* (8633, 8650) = -0.01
